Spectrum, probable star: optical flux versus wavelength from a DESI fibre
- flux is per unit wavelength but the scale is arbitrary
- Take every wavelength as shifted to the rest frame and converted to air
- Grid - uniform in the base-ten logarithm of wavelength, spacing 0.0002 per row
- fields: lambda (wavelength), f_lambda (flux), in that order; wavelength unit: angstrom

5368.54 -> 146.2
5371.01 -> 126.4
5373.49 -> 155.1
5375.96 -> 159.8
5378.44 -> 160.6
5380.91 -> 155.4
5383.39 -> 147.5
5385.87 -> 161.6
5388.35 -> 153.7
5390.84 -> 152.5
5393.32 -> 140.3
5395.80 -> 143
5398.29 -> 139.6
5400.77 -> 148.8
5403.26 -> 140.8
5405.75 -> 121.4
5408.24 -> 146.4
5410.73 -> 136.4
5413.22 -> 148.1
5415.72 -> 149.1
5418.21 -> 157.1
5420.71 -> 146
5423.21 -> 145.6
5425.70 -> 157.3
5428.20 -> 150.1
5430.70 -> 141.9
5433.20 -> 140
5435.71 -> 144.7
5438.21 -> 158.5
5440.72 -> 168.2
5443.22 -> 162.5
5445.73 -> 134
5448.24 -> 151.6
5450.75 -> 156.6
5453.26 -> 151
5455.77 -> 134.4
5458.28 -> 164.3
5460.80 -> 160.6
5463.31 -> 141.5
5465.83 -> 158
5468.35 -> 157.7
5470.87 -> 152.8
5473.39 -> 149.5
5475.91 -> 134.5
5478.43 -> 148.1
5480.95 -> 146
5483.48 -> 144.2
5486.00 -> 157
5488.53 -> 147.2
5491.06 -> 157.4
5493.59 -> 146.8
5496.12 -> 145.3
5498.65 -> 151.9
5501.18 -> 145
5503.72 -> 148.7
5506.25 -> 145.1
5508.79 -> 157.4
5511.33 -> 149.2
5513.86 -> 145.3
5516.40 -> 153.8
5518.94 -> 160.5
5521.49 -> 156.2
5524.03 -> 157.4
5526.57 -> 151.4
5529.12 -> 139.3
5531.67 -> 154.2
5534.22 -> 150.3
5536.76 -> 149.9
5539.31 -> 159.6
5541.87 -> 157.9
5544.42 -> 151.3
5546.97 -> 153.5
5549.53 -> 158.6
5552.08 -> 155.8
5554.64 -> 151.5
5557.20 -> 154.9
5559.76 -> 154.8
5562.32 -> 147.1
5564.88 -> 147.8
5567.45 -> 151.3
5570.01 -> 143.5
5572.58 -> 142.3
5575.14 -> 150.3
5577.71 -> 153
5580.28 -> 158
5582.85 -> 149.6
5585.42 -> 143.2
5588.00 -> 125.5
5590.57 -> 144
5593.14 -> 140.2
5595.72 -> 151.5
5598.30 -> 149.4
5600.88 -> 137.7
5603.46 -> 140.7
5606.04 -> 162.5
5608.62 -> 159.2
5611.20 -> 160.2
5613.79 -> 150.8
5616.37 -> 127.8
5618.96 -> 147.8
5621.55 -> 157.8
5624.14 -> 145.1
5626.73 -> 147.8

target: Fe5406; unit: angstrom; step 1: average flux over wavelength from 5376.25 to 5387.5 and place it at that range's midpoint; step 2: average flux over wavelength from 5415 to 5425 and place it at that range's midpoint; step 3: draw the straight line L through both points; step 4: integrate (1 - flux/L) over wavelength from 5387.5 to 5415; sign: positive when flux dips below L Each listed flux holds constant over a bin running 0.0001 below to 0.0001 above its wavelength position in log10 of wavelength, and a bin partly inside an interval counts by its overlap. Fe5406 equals 1.9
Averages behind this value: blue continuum 157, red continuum 150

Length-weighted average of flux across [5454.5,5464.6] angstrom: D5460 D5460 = 150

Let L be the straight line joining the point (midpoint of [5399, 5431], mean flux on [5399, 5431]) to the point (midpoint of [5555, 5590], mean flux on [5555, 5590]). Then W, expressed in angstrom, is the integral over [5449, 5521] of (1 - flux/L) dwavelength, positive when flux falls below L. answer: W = -2.0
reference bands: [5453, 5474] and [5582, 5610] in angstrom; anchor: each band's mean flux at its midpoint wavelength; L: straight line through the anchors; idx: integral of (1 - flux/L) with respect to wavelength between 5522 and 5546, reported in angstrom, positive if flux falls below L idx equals -0.6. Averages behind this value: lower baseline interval 152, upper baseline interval 146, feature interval 153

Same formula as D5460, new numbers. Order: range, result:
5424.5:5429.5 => 154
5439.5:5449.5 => 154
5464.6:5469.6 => 158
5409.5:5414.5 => 142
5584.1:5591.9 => 138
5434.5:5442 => 157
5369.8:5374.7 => 141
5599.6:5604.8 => 139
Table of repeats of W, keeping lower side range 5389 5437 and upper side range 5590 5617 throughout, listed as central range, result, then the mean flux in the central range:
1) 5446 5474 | -1.21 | 152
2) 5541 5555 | -0.73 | 155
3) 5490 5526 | -1.20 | 151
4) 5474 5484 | 0.17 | 144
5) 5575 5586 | -0.26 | 151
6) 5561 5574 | 0.10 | 147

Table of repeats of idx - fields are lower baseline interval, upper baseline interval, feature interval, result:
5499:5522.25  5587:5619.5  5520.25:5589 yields -0.92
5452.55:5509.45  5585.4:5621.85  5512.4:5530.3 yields -0.41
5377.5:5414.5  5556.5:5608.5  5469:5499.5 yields -0.34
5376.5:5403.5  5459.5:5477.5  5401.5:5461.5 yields 0.73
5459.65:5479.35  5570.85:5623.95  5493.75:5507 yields 0.21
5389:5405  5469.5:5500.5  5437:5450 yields -0.78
